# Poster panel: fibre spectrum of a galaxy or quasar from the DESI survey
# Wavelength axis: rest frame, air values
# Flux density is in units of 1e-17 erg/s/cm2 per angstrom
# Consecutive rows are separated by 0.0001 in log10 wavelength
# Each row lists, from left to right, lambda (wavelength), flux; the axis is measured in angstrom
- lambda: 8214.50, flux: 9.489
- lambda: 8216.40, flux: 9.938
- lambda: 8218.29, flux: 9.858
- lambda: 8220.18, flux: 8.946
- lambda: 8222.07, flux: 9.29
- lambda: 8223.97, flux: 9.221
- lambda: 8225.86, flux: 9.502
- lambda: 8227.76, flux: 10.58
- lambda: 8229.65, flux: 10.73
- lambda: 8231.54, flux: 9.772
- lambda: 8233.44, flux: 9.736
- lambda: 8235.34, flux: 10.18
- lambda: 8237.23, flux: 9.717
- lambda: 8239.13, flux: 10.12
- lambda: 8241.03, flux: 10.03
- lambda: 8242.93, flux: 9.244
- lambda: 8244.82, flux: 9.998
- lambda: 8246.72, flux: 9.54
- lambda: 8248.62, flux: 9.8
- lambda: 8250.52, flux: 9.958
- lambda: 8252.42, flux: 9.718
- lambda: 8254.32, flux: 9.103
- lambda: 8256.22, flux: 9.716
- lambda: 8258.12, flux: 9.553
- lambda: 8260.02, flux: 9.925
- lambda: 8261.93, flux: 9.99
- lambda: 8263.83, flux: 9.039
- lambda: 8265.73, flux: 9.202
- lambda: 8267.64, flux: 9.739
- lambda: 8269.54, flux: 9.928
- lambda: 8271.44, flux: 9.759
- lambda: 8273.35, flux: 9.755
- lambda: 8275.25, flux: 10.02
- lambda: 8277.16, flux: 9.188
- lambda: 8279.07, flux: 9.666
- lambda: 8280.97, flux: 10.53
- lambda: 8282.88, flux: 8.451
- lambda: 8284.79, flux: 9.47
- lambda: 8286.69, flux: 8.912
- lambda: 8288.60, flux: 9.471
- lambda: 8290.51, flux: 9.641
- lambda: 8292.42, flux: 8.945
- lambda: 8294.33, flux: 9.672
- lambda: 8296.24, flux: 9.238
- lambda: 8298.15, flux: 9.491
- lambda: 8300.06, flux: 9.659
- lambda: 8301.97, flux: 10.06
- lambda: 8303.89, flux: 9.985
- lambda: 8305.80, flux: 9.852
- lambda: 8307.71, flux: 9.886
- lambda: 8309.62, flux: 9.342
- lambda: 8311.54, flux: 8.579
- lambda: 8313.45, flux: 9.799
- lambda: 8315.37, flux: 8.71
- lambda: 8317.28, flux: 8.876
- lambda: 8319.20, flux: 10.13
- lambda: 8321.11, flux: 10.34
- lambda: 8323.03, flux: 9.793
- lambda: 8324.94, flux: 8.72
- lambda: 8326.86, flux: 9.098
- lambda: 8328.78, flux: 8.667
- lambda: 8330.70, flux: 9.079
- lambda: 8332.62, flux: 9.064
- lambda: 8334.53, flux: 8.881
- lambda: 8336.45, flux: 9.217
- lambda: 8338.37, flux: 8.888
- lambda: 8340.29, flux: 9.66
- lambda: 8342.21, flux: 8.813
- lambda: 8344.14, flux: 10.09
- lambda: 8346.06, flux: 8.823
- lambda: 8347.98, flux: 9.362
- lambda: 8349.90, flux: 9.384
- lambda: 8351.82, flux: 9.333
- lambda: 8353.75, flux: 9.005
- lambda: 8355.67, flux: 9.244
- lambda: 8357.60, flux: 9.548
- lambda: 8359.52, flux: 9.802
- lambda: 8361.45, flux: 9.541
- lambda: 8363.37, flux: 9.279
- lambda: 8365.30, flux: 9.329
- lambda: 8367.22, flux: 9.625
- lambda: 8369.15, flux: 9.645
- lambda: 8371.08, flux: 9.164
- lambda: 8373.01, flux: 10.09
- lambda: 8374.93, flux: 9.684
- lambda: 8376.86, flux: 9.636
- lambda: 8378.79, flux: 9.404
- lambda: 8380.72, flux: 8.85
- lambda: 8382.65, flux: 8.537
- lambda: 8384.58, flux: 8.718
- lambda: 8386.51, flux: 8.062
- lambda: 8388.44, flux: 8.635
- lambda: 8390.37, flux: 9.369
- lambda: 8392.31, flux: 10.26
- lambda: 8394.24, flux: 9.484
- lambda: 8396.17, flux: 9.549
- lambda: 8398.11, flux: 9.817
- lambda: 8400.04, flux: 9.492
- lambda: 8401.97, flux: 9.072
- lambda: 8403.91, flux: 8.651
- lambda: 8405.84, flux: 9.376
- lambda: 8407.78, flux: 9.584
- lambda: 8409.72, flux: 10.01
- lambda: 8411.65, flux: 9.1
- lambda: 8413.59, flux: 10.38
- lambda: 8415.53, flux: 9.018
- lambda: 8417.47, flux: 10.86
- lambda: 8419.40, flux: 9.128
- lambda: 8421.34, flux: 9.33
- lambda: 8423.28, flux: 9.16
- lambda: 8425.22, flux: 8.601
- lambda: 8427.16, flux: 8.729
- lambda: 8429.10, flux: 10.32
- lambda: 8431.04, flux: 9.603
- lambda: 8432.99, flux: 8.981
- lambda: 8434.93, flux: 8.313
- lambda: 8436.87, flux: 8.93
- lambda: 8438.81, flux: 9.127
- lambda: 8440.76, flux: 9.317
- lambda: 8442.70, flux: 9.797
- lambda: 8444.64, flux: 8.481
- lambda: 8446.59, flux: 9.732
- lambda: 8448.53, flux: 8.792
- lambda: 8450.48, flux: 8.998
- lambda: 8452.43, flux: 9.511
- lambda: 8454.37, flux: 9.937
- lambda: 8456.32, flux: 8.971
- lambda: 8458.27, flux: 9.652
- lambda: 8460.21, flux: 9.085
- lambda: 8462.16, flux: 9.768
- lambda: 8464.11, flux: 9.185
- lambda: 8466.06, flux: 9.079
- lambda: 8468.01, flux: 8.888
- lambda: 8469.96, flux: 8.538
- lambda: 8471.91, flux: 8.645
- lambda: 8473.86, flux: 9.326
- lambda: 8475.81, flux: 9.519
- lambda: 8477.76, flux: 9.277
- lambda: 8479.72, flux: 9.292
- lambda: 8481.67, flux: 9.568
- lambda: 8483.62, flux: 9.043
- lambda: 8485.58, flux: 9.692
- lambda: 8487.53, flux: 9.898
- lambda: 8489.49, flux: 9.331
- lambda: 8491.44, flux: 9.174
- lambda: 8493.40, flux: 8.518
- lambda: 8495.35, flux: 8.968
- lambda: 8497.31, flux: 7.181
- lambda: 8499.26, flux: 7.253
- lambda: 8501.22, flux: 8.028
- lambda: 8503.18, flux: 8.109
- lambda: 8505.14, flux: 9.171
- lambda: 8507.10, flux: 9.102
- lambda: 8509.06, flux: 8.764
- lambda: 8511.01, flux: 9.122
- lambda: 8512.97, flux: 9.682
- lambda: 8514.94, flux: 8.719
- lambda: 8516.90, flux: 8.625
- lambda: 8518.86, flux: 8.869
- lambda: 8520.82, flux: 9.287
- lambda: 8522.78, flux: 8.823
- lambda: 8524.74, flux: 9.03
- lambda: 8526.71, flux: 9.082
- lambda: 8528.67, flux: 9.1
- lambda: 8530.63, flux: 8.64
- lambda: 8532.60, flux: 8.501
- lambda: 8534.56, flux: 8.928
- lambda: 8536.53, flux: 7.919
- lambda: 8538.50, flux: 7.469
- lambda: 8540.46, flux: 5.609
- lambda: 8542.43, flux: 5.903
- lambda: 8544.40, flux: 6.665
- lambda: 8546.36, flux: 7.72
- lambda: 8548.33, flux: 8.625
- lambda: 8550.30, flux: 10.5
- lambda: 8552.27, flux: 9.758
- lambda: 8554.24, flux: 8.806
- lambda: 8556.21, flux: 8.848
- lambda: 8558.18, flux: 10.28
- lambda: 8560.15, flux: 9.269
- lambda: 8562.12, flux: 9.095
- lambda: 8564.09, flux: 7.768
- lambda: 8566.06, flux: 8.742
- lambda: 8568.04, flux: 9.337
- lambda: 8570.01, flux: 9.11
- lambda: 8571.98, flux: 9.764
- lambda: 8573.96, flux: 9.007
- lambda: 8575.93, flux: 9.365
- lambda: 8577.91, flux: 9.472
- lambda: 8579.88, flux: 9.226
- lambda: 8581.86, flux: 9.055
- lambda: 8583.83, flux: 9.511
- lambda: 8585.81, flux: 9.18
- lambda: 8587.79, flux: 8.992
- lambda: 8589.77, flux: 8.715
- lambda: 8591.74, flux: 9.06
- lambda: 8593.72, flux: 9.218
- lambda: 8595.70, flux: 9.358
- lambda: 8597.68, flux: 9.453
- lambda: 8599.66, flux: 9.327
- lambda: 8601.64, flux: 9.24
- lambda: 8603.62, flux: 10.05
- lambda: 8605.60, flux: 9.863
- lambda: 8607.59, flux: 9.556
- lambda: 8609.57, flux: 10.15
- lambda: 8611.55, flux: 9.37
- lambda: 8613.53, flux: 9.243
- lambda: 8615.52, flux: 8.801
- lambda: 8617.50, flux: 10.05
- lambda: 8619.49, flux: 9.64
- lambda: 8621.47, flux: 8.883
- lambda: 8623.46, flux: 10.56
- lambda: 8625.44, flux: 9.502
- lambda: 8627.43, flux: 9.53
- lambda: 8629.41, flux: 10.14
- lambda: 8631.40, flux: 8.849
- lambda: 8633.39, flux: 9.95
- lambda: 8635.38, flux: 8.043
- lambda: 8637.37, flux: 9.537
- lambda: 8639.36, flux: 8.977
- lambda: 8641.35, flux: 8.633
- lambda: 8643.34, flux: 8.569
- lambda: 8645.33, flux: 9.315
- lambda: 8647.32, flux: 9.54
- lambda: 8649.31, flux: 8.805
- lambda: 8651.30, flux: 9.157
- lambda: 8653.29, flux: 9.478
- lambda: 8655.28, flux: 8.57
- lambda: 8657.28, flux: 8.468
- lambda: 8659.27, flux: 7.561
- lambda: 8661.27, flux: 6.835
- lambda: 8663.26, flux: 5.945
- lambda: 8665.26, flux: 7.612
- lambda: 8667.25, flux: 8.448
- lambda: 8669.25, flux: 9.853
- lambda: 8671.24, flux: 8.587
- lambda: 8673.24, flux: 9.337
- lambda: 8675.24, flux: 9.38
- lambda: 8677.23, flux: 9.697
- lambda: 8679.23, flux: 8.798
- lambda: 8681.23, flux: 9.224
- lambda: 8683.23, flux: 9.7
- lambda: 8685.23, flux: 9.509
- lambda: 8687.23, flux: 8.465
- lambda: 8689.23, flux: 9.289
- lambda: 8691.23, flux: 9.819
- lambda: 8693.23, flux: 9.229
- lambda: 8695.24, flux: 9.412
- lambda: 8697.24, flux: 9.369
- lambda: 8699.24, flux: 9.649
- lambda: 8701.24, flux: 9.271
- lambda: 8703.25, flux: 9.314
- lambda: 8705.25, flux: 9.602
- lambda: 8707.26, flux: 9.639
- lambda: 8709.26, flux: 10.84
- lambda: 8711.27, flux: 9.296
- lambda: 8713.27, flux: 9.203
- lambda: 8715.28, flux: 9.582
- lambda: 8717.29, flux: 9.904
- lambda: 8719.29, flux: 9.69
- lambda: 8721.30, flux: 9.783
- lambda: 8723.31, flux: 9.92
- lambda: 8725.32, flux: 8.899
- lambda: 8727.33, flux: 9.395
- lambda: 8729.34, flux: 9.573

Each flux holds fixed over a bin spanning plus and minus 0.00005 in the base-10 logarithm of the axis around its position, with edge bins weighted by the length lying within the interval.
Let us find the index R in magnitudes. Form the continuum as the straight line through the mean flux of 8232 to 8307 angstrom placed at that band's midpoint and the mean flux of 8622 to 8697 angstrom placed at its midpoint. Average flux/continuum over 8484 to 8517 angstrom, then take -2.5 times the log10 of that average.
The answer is 0.06 mag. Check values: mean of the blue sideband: 9.64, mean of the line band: 8.79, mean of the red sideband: 8.98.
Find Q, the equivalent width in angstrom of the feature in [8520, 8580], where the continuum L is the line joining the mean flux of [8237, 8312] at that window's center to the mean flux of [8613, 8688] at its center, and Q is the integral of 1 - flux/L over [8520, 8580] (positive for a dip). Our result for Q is 2.98 angstrom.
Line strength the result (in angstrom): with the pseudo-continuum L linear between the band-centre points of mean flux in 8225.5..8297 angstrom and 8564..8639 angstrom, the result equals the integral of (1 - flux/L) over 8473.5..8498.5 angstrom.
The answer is 0.9 angstrom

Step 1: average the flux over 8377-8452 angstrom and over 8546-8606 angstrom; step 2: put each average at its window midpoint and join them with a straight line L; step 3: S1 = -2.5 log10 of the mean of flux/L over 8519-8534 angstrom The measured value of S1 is 0.037 mag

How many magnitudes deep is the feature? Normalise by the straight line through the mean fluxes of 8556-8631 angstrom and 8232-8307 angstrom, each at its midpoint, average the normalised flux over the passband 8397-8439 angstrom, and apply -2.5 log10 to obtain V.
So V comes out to 0.02 mag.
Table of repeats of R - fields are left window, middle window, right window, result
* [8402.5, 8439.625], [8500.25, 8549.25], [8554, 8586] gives 0.10 mag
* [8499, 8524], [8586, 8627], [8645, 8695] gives -0.08 mag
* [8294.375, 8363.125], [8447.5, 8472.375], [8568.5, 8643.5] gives 0.02 mag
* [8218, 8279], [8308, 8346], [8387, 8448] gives 0.03 mag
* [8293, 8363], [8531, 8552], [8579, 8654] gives 0.19 mag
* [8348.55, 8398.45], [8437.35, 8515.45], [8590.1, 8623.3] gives 0.04 mag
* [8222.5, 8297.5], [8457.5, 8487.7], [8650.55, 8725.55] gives 0.01 mag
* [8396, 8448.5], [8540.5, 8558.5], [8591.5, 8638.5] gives 0.13 mag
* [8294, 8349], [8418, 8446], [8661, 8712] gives 0.01 mag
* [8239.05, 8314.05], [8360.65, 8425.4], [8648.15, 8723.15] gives 0.01 mag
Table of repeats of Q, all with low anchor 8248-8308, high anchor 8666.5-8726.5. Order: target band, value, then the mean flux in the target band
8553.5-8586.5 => 1.1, 9.17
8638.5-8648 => 0.5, 8.99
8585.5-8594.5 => 0.4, 9.02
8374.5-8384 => 0.4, 9.17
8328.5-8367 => 1.2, 9.27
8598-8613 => -0.3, 9.63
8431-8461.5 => 1.1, 9.19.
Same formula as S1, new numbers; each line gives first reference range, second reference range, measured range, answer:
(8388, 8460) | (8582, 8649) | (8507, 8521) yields 0.04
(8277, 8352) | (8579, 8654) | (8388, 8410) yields -0.01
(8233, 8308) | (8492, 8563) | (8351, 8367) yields -0.01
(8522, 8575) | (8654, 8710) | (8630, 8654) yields -0.03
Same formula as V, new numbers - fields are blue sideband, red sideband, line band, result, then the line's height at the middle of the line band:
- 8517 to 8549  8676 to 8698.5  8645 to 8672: 0.085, 9.11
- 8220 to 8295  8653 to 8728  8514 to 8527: 0.049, 9.33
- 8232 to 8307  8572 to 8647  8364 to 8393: 0.033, 9.55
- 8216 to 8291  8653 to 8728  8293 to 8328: 0.011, 9.6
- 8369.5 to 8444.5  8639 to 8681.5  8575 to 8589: -0.046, 8.86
